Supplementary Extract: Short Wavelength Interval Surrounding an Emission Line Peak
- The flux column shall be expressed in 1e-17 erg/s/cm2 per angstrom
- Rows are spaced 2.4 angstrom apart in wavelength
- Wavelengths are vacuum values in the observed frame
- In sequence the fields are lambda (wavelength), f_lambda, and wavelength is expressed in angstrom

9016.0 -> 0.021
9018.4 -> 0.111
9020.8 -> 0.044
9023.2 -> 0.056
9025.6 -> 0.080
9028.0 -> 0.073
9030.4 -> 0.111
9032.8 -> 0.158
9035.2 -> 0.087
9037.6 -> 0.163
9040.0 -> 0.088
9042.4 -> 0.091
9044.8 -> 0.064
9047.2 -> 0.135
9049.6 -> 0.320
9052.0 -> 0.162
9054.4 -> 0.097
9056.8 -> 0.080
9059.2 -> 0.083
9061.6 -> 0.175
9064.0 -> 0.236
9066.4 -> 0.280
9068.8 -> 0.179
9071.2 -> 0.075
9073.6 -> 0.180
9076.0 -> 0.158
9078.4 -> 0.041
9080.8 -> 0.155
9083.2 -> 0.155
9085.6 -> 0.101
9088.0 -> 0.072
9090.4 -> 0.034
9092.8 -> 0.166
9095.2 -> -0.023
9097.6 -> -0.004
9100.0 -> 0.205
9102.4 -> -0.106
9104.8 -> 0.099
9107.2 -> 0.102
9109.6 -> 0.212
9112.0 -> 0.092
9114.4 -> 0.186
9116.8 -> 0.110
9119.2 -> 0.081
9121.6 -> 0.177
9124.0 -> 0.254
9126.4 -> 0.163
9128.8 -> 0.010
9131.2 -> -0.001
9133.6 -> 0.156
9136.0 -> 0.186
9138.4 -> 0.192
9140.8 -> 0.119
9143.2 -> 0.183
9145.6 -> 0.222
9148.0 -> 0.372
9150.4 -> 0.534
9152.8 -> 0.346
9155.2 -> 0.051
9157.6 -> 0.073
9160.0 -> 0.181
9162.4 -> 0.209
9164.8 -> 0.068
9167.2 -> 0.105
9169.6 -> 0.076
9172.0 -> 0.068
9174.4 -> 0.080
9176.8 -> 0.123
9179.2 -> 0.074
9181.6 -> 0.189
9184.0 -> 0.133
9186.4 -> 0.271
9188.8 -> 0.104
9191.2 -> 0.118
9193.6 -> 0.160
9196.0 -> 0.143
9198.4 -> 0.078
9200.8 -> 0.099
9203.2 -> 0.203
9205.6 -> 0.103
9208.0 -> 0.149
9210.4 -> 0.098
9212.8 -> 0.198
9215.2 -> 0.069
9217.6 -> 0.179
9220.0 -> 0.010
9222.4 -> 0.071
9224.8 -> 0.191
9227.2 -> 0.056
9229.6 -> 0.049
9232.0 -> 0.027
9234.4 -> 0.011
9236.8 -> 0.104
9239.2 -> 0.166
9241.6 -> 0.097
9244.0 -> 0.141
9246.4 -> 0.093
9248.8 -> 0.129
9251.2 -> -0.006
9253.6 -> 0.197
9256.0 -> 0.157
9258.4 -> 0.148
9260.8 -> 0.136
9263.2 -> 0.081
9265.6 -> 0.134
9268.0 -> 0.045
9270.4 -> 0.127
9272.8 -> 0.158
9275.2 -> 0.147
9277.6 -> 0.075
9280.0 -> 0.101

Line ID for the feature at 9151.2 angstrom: Hbeta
